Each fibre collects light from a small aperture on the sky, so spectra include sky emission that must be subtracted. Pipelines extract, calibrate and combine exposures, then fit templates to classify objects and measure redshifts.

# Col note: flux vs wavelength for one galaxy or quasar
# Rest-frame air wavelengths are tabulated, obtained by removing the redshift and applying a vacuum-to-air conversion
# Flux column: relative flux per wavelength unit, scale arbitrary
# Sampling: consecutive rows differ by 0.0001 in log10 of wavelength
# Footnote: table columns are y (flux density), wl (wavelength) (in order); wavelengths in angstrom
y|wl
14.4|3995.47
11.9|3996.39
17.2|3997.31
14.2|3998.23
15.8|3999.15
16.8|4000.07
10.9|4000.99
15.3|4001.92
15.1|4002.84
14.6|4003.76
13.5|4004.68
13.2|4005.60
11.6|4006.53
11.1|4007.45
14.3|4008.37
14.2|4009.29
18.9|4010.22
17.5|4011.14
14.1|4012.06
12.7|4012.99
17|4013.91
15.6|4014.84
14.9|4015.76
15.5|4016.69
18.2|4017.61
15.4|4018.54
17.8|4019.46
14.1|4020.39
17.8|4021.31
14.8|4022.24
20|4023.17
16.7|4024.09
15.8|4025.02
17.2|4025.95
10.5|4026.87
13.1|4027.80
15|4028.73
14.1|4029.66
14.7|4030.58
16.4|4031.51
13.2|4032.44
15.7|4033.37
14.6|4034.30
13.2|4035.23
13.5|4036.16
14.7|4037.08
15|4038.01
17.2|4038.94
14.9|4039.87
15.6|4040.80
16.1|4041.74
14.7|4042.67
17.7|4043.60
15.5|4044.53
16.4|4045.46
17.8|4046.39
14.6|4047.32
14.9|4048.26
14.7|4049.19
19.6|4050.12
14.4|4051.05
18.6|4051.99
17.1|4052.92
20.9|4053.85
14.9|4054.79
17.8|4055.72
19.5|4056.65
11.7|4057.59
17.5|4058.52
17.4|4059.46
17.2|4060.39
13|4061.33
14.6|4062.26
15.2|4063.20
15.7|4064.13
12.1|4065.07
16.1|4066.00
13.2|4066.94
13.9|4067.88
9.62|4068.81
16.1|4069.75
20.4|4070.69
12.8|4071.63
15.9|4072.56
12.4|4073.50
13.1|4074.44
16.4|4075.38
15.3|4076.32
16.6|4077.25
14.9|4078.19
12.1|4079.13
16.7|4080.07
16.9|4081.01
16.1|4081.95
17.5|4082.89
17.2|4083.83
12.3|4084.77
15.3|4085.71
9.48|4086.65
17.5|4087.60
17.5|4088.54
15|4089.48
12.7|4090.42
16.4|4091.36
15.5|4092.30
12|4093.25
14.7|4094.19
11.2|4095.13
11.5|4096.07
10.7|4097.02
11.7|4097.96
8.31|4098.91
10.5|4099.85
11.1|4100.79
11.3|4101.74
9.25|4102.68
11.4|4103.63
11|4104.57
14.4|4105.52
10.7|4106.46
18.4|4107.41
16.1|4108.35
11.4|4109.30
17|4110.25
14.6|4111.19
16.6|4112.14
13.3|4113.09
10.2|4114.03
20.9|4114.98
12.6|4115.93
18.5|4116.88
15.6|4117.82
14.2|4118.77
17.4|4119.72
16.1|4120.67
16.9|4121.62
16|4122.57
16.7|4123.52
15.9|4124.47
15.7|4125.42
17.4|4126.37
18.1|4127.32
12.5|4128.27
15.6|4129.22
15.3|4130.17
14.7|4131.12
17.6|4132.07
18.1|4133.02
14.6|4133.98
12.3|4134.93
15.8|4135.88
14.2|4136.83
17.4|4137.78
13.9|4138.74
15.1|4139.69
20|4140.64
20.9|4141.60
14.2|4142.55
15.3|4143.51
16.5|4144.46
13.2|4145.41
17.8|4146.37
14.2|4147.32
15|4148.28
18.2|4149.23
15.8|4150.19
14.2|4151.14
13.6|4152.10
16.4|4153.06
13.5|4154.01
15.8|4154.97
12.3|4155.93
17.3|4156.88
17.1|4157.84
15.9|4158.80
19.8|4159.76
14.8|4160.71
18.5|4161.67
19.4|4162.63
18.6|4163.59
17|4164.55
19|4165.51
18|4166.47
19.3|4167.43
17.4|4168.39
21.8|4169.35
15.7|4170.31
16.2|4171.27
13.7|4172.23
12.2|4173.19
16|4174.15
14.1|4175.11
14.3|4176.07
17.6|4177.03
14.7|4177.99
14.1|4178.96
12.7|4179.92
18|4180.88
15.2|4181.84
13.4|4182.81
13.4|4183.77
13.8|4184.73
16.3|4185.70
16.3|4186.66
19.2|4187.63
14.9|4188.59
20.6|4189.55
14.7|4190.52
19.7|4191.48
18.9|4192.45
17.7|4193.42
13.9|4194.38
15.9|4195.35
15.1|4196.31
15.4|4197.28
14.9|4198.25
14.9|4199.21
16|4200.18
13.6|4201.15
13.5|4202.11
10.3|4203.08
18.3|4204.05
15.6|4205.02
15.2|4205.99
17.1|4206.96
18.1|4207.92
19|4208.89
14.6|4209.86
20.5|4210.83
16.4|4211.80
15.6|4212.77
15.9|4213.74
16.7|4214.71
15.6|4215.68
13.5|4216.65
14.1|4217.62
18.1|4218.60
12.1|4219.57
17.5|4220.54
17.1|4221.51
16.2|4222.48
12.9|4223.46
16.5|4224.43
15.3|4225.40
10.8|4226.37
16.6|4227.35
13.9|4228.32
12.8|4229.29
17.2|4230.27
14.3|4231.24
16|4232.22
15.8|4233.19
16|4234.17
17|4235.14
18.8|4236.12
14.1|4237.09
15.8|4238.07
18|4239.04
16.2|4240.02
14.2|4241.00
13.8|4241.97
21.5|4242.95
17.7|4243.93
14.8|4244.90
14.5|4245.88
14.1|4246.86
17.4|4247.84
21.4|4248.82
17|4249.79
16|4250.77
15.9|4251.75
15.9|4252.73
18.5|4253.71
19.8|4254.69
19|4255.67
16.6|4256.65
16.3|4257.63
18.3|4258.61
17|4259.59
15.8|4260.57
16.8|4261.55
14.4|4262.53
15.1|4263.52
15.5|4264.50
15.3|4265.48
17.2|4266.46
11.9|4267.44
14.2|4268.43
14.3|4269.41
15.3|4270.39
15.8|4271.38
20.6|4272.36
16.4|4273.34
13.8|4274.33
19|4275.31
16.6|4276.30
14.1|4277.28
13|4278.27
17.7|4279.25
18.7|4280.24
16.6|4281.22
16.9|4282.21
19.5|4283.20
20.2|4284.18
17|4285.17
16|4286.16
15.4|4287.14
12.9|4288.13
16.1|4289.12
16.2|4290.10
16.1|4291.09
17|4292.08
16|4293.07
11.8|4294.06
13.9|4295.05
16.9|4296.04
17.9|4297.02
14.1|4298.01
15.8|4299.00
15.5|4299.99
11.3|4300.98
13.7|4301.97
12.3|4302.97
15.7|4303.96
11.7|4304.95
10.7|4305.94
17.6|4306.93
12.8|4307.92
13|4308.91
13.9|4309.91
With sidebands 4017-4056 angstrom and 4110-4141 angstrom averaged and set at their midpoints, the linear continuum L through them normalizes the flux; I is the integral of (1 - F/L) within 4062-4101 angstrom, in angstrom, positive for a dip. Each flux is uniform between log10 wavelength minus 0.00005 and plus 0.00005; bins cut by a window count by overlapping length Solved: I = 4.0 angstrom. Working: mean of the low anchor 15.8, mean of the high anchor 15.8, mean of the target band 14.2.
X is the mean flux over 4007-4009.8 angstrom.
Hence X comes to 13.3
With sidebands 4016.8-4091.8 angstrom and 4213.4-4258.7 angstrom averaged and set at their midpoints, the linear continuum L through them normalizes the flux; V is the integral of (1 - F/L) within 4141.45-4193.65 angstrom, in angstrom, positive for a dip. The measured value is -1.2 angstrom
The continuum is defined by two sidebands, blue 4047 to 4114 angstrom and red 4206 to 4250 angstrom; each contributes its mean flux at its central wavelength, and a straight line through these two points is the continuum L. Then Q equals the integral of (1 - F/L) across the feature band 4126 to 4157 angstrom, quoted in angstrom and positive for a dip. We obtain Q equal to -1.0 angstrom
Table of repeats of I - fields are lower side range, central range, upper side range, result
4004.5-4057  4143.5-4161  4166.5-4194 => 0.5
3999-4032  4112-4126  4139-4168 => 0.4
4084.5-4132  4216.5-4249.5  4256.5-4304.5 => -0.9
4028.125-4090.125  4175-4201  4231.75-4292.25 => 0.5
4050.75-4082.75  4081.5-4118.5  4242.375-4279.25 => 4.4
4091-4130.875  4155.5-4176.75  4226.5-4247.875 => -2.7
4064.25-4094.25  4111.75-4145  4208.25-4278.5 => -1.5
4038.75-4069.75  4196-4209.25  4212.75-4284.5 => 0.5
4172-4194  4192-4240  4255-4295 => 0.6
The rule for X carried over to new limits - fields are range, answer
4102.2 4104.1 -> 10.3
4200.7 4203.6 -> 12.5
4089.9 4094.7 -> 14.3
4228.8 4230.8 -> 15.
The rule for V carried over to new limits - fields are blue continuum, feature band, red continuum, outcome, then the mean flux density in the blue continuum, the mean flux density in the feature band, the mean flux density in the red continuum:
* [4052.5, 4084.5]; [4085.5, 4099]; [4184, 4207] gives 1.9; 15.5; 13.4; 15.9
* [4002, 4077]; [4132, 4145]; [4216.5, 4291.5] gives -0.3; 15.4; 16.1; 16.1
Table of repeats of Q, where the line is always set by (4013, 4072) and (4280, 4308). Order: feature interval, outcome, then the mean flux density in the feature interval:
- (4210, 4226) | -0.4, 15.8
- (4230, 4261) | -2.6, 16.7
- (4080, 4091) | 0.2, 15.3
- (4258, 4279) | -0.5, 15.8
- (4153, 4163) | -0.6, 16.4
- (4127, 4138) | 0.1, 15.4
